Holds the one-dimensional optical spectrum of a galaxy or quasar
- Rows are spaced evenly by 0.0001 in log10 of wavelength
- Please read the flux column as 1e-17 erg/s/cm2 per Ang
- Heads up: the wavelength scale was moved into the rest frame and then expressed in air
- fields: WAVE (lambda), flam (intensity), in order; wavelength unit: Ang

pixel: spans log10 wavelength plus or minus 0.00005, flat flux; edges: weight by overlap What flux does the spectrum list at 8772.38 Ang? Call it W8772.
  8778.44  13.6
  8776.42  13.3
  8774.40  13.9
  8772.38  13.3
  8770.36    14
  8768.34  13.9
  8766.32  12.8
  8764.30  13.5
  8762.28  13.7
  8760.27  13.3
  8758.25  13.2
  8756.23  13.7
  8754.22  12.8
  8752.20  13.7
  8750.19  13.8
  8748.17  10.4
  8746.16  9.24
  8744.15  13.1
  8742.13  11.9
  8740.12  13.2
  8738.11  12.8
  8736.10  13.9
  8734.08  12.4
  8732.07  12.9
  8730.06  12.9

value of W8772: 13.3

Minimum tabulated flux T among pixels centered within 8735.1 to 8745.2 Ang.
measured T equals 11.9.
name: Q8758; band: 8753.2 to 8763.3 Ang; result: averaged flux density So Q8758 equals 13.3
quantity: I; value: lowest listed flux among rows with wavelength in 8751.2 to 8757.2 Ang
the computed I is 12.8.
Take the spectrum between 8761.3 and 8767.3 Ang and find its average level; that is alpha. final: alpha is 13.3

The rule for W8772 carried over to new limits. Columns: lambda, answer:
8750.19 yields 13.8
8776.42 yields 13.3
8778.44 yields 13.6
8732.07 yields 12.9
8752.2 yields 13.7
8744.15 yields 13.1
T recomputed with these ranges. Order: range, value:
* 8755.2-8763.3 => 13.2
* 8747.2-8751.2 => 10.4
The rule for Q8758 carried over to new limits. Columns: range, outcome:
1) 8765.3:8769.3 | 13.3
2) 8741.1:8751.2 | 11.7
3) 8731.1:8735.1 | 12.6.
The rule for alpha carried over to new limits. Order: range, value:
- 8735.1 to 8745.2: 13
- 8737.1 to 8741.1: 13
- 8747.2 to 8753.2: 12.6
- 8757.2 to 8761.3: 13.3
